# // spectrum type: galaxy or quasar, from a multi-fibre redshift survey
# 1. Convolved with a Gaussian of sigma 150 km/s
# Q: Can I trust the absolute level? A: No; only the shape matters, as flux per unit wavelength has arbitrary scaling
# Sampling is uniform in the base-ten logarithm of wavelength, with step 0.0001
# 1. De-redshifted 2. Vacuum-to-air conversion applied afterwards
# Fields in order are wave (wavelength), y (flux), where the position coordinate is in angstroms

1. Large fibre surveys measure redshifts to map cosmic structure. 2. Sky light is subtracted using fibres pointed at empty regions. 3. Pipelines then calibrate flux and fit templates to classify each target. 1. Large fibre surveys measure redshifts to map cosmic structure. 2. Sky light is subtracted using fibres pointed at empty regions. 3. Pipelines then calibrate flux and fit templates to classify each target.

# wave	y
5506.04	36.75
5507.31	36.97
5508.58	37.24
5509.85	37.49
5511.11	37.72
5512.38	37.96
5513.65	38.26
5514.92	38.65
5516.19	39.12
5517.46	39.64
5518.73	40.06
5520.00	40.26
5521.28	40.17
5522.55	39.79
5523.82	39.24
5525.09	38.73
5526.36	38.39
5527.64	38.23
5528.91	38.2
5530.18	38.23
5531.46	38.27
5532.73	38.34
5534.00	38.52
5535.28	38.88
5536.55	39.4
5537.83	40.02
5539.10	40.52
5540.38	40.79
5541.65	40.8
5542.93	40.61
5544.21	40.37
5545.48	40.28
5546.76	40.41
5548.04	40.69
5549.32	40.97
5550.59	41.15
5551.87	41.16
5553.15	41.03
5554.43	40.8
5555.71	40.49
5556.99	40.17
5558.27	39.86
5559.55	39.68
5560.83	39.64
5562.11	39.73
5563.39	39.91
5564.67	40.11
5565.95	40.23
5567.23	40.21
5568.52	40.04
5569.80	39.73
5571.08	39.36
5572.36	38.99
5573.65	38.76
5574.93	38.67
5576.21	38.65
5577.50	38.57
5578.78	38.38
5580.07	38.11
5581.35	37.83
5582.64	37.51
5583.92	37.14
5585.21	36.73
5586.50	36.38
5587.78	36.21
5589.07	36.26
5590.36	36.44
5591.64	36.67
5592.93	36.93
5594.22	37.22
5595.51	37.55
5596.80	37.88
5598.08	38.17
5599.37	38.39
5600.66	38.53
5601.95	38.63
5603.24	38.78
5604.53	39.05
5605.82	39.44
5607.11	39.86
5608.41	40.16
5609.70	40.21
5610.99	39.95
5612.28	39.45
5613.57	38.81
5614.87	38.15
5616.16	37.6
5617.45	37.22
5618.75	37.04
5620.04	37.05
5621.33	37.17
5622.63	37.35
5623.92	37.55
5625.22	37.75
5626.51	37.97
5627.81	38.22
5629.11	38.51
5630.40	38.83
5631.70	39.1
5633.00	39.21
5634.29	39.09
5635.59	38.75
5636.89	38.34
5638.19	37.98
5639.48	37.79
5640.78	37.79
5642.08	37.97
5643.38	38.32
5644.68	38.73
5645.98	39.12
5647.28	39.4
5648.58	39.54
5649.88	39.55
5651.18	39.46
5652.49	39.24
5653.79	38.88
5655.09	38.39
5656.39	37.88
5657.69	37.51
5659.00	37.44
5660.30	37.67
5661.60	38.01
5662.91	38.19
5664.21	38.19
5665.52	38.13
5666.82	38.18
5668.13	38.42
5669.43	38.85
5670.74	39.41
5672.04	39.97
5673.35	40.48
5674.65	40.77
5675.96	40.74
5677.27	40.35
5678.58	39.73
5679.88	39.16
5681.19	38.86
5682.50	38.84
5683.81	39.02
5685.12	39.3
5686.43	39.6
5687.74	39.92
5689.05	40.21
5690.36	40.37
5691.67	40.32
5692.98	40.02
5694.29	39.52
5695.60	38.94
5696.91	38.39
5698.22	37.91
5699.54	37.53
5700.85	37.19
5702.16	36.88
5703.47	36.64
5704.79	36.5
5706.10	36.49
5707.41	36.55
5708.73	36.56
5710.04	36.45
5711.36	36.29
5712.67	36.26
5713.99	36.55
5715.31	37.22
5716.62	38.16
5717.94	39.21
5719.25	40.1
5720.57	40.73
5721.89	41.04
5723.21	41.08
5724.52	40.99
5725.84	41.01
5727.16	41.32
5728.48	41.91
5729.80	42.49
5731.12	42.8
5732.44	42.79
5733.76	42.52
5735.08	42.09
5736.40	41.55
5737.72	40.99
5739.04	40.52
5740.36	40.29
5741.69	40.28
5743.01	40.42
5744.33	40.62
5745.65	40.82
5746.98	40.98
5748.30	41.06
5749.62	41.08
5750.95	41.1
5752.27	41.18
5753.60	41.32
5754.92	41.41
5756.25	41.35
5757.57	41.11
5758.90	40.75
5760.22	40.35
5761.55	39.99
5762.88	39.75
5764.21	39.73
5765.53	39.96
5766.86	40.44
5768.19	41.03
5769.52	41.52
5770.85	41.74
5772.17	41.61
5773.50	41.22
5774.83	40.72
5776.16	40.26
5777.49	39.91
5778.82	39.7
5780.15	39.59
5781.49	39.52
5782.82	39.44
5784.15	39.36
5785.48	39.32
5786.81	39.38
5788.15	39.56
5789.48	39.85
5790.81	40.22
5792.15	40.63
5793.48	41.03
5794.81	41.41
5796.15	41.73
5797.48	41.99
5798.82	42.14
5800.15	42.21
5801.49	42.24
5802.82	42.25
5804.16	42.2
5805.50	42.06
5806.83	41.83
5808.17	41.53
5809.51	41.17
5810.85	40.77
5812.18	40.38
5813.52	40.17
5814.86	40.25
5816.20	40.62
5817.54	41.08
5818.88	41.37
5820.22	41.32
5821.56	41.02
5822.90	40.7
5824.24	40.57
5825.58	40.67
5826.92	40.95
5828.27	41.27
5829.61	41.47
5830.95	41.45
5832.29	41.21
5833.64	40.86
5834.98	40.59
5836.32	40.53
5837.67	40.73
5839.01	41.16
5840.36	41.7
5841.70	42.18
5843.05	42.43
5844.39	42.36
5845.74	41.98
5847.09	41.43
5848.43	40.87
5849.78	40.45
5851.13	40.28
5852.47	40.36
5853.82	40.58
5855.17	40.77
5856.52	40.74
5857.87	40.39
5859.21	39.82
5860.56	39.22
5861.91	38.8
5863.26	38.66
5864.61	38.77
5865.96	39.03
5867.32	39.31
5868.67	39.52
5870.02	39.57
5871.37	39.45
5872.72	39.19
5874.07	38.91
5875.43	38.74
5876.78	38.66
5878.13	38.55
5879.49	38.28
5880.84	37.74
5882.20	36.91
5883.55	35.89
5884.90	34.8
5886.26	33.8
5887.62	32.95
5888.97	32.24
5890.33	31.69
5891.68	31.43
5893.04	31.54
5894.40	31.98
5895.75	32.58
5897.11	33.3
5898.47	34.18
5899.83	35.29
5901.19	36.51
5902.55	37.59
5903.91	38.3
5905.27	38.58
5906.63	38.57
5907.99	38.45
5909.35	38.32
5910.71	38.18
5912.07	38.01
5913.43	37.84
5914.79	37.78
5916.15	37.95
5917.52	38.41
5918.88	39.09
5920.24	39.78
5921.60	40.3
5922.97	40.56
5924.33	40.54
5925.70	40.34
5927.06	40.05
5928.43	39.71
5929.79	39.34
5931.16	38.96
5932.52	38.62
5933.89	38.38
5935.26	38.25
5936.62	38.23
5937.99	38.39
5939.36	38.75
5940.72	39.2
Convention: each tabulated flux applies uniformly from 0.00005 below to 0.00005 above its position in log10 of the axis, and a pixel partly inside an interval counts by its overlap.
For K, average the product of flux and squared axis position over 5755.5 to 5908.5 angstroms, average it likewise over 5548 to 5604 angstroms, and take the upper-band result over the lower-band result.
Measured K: 1.11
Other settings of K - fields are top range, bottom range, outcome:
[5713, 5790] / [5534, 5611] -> 1.10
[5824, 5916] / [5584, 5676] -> 1.09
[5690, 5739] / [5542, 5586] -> 1.05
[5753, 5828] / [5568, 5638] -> 1.14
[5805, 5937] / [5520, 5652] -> 1.11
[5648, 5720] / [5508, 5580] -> 1.03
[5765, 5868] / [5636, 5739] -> 1.09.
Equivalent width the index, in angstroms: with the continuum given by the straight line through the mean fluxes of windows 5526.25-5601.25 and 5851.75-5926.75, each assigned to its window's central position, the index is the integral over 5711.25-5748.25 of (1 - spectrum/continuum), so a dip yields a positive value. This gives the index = -2.1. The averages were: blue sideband 39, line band 40.5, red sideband 37.6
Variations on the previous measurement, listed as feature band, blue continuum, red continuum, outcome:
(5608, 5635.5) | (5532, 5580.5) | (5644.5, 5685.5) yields 0.7 angstroms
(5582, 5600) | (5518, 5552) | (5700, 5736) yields 1.1 angstroms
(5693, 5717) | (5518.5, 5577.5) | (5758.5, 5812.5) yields 1.9 angstroms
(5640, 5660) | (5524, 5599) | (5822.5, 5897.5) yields 0.2 angstroms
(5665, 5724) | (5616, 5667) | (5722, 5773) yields 1.4 angstroms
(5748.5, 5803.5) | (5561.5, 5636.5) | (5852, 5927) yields -4.1 angstroms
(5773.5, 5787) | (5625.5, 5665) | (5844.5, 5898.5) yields -0.6 angstroms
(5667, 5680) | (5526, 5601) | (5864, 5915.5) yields -0.5 angstroms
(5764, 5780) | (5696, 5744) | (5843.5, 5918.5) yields -0.8 angstroms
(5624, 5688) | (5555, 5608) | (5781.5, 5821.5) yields 0.9 angstroms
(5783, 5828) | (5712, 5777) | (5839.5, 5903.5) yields -1.8 angstroms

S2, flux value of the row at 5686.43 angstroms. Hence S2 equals 39.6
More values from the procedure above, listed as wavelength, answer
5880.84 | 37.74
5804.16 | 42.2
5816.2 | 40.62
